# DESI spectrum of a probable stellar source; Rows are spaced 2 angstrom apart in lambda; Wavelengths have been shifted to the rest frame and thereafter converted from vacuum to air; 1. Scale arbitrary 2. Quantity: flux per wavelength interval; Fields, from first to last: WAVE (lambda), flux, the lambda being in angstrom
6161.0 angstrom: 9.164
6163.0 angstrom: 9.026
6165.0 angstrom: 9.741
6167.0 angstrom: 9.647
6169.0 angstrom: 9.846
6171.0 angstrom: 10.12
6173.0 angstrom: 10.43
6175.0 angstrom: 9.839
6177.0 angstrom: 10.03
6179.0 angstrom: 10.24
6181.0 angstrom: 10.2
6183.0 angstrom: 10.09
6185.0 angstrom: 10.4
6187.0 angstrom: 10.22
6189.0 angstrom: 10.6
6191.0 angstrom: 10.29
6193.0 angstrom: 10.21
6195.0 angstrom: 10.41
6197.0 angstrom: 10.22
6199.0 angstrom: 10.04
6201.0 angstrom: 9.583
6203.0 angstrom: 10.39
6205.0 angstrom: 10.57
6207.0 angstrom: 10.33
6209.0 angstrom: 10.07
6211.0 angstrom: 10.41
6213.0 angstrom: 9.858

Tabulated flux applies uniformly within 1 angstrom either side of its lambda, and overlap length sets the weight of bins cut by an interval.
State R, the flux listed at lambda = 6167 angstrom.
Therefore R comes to 9.647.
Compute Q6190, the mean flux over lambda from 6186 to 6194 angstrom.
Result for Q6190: 10.3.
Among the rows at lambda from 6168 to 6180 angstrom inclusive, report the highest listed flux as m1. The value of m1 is 10.43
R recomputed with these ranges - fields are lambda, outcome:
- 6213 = 9.858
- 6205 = 10.57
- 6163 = 9.026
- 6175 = 9.839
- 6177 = 10.03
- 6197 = 10.22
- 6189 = 10.6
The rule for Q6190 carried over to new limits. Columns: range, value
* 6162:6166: 9.38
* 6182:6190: 10.3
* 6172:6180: 10.1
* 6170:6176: 10.1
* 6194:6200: 10.2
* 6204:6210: 10.3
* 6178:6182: 10.2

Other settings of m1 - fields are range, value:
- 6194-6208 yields 10.57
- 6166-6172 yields 10.12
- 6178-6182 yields 10.24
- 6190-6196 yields 10.41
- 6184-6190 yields 10.6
